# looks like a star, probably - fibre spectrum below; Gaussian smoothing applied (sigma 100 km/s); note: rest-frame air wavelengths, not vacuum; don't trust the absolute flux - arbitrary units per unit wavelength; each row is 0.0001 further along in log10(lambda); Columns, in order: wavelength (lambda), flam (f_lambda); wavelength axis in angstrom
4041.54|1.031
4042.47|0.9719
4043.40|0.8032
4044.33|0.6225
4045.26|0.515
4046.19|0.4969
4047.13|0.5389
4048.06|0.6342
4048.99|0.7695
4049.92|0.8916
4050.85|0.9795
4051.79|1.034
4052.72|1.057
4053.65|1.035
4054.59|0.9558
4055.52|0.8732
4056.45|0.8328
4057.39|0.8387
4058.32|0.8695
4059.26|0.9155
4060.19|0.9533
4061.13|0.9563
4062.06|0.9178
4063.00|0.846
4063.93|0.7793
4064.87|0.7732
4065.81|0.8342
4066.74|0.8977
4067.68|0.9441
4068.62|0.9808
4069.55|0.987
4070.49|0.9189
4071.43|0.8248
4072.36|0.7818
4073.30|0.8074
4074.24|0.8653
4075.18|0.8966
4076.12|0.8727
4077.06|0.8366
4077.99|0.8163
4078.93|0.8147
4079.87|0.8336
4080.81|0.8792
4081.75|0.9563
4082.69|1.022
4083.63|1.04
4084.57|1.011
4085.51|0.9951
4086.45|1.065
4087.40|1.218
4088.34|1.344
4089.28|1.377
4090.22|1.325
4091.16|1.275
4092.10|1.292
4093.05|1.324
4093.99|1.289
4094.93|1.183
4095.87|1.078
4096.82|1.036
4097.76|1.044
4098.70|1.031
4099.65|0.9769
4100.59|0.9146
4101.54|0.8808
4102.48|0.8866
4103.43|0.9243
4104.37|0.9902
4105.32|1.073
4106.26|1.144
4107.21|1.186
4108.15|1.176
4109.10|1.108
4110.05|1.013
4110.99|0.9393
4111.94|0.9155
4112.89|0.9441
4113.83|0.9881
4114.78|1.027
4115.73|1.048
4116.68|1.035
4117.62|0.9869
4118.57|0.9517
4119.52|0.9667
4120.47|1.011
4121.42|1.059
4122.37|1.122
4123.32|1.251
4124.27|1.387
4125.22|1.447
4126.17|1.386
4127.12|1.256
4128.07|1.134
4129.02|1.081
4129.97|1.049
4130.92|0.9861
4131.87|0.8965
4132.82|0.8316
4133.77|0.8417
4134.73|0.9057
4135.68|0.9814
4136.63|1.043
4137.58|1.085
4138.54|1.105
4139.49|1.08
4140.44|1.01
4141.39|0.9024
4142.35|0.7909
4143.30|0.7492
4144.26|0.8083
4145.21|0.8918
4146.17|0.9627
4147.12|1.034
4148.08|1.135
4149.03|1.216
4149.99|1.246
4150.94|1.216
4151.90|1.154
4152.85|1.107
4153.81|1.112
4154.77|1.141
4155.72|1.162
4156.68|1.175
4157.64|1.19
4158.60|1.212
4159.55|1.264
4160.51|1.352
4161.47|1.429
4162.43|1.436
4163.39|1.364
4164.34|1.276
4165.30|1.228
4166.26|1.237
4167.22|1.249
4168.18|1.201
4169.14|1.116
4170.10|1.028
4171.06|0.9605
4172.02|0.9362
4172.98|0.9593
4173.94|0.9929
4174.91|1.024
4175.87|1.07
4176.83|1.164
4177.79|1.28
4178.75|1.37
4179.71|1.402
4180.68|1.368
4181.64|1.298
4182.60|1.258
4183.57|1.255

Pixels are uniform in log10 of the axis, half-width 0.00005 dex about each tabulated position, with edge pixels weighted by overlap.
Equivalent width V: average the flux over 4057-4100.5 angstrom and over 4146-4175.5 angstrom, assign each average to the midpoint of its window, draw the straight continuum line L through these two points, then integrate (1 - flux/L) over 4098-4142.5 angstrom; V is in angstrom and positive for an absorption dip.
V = 1.6 angstrom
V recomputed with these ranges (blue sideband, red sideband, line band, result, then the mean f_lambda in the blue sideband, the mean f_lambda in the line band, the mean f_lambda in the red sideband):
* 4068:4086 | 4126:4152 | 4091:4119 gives -2.9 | 0.903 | 1.05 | 1.02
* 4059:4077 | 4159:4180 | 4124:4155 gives 1.2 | 0.88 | 1.06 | 1.2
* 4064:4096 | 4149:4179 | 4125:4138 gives 0.6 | 1.01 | 1.06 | 1.18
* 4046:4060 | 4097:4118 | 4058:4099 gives -2.7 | 0.857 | 0.994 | 1.01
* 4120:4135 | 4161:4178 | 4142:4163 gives 0.2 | 1.11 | 1.13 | 1.16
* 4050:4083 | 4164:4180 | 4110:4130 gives -1.4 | 0.896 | 1.09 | 1.14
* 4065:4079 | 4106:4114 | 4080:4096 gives -3.5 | 0.871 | 1.15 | 1.05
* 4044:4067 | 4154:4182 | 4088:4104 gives -2.7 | 0.834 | 1.13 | 1.2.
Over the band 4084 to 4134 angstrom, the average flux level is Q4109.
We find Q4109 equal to 1.09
